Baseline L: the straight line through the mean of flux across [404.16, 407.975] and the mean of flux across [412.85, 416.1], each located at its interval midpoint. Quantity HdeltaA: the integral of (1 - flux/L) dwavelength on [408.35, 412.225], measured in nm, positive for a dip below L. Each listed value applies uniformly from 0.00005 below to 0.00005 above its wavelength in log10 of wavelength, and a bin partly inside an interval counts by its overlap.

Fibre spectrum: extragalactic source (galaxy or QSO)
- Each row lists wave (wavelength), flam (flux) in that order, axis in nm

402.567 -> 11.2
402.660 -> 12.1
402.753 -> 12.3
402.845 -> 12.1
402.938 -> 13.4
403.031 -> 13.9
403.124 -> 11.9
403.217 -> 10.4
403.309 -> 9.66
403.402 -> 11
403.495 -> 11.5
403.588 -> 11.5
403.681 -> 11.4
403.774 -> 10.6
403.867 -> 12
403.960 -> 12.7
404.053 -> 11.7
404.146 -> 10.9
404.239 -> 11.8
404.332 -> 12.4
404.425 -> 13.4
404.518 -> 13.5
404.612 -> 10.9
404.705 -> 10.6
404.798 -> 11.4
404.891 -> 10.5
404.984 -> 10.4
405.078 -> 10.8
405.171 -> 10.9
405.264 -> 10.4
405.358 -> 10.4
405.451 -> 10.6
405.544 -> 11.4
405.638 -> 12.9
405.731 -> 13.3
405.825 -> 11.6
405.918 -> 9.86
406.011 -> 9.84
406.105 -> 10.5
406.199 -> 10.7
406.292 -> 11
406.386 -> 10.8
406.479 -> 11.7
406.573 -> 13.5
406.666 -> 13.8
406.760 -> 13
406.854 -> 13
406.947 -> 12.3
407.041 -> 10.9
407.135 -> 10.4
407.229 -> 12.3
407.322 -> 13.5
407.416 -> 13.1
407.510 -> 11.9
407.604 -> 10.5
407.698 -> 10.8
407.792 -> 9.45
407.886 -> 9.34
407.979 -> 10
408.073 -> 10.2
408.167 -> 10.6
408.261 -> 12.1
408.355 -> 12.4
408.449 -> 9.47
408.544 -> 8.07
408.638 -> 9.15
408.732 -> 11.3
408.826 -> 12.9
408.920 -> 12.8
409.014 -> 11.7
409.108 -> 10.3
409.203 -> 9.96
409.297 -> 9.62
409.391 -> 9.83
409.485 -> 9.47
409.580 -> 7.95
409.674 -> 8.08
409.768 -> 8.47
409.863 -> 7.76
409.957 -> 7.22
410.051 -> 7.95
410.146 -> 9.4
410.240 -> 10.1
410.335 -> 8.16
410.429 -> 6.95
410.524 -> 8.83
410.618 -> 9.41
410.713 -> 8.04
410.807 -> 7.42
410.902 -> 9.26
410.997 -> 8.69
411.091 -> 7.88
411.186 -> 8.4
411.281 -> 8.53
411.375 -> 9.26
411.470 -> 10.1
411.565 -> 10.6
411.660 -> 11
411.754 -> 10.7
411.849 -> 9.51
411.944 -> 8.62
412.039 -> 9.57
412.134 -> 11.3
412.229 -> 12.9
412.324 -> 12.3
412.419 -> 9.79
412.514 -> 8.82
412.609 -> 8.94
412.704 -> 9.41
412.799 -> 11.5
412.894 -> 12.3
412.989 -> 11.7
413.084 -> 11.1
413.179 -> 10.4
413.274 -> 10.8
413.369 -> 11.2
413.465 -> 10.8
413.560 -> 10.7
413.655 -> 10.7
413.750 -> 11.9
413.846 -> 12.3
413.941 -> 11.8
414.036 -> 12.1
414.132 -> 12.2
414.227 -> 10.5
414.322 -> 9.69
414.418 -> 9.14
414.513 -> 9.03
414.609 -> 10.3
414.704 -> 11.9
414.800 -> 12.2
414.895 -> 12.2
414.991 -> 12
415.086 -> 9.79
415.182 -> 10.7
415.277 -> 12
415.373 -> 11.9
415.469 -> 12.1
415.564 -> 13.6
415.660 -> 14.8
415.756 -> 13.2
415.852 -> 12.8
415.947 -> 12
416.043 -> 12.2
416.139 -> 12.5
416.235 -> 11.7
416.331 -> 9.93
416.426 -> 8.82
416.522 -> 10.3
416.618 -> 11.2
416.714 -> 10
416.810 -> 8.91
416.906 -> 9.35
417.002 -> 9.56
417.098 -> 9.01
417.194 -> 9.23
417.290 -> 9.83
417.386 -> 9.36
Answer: 0.70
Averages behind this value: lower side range 11.5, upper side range 11.5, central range 9.42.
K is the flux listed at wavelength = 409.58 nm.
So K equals 7.95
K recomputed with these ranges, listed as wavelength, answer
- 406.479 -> 11.7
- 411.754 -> 10.7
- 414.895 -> 12.2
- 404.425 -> 13.4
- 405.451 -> 10.6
